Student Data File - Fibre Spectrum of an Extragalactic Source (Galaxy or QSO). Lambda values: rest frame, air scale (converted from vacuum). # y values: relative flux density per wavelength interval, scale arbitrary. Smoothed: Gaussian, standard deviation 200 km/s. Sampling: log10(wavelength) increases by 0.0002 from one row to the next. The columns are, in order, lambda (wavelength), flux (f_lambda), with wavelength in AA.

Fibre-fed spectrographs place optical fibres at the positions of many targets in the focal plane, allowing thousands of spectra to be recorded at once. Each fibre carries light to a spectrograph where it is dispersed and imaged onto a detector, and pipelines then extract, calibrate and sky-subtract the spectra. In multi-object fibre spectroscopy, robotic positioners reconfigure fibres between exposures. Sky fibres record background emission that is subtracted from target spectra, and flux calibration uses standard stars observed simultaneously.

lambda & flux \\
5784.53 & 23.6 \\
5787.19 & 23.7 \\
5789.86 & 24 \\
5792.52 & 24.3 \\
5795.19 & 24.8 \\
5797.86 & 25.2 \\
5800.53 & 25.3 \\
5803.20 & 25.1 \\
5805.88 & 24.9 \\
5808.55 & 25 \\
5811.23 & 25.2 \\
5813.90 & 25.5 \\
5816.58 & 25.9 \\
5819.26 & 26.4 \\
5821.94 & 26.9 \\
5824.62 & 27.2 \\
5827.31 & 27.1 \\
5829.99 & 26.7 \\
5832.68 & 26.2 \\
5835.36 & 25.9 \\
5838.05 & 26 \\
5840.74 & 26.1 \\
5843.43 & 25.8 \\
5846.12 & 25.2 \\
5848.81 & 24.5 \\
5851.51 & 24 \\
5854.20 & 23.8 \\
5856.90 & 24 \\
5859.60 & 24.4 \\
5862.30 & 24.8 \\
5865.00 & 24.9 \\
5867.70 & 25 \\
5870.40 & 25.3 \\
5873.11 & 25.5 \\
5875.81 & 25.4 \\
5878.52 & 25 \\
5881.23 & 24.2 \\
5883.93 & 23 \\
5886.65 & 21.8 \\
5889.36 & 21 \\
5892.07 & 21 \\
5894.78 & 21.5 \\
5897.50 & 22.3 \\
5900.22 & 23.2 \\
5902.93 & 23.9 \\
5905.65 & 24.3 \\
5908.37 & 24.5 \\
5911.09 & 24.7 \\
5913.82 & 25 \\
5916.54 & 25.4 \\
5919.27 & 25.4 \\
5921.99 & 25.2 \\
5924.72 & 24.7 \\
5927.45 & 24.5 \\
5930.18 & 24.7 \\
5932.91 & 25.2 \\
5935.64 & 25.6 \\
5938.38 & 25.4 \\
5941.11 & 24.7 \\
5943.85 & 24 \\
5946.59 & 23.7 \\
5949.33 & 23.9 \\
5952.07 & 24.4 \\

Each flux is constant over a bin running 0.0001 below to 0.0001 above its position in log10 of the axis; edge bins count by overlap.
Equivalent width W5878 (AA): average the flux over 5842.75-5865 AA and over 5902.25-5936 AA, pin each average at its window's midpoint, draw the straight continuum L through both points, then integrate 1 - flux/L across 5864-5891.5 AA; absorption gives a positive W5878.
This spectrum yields 0.72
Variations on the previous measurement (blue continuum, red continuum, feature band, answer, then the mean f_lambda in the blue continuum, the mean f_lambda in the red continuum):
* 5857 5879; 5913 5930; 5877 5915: 2.7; 25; 25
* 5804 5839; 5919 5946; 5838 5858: 0.7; 26.1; 24.9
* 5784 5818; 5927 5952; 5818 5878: -1.8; 24.8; 24.6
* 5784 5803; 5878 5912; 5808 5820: -0.7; 24.5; 23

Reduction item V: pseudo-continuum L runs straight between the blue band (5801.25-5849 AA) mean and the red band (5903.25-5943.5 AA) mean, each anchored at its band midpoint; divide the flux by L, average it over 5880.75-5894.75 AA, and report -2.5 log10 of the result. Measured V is 0.15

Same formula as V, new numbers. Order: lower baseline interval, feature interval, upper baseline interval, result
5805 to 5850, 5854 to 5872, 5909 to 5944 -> 0.04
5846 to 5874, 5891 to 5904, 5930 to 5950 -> 0.10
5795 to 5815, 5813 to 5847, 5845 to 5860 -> -0.07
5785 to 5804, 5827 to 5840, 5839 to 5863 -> -0.07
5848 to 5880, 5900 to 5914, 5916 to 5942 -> 0.03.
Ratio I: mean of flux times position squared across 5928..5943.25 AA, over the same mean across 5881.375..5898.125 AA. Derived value 1.16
